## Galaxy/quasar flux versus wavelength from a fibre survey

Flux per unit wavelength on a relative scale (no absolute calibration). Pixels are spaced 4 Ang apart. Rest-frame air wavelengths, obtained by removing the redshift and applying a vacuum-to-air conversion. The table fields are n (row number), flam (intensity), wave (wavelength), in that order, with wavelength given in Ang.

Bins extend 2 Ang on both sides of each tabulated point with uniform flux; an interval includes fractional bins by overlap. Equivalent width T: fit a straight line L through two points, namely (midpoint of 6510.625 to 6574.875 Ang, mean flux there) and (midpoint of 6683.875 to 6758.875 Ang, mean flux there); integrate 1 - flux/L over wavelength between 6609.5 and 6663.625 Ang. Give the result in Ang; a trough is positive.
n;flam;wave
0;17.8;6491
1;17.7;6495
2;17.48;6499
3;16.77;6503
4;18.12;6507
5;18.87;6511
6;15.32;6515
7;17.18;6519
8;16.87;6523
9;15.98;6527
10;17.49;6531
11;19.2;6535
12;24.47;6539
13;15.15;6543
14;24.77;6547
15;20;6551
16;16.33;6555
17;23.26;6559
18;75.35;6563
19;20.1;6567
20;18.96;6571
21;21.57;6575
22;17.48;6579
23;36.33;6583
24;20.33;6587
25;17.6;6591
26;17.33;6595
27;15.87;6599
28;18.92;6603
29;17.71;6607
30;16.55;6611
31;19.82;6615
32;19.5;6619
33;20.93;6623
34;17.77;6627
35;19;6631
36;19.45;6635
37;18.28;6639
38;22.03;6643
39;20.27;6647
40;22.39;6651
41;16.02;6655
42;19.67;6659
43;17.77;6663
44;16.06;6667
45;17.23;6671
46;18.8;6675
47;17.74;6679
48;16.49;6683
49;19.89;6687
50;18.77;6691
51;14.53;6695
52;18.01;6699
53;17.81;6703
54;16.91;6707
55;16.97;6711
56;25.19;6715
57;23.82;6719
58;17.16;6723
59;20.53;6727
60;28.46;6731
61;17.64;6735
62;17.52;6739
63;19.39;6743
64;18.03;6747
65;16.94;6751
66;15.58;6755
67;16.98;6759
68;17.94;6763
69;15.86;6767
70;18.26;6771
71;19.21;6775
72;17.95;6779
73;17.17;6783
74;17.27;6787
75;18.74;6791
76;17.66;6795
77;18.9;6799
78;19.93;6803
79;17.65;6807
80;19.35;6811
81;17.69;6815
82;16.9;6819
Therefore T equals 3.5 Ang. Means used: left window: 22.5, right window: 19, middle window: 19.3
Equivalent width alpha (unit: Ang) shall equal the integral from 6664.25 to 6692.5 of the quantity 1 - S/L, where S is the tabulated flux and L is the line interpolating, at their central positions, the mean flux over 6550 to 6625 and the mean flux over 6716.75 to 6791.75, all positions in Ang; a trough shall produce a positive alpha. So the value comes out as 3.8 Ang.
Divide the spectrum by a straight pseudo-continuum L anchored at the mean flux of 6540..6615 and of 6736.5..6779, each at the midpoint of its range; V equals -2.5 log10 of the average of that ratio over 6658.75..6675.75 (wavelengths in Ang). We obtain 0.15 mag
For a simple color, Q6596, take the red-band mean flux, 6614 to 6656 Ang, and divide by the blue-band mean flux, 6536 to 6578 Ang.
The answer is 0.8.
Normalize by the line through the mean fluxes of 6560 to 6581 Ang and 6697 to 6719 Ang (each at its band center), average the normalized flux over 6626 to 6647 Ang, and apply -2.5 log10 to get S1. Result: 0.27 mag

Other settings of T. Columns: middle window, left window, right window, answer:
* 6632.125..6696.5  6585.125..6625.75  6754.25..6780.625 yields -1.4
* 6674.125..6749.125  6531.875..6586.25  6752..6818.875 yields 4.0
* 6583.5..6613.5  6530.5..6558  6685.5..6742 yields 1.6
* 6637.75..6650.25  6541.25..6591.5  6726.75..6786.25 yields 1.1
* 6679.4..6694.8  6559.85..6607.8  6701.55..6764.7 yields 2.3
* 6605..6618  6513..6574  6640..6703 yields 1.4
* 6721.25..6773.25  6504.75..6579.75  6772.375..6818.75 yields 1.4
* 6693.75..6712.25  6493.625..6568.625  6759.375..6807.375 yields 2.2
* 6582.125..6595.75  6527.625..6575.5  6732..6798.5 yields 0.7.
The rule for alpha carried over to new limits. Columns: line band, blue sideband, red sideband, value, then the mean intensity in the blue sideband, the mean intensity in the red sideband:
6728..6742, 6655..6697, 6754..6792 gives -2.8 Ang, 17.6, 17.5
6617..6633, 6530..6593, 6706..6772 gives 2.3 Ang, 24.4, 19.1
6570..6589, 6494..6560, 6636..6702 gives -4.9 Ang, 18.5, 18.4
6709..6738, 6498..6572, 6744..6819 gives -3.9 Ang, 21.8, 17.8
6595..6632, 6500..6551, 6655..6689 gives -0.6 Ang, 18.4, 17.8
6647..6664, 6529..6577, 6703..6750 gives 2.1 Ang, 24.7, 20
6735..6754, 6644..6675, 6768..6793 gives 0.4 Ang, 18.6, 18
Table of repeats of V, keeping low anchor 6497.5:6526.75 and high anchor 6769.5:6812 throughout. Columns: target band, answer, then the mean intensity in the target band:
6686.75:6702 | 0.02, 17.6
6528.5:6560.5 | -0.16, 20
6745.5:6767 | 0.08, 17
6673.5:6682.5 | 0.00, 17.9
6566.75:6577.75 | -0.15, 20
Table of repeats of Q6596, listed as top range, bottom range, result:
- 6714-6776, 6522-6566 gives 0.78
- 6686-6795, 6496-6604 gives 0.87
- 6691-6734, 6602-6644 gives 1.04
